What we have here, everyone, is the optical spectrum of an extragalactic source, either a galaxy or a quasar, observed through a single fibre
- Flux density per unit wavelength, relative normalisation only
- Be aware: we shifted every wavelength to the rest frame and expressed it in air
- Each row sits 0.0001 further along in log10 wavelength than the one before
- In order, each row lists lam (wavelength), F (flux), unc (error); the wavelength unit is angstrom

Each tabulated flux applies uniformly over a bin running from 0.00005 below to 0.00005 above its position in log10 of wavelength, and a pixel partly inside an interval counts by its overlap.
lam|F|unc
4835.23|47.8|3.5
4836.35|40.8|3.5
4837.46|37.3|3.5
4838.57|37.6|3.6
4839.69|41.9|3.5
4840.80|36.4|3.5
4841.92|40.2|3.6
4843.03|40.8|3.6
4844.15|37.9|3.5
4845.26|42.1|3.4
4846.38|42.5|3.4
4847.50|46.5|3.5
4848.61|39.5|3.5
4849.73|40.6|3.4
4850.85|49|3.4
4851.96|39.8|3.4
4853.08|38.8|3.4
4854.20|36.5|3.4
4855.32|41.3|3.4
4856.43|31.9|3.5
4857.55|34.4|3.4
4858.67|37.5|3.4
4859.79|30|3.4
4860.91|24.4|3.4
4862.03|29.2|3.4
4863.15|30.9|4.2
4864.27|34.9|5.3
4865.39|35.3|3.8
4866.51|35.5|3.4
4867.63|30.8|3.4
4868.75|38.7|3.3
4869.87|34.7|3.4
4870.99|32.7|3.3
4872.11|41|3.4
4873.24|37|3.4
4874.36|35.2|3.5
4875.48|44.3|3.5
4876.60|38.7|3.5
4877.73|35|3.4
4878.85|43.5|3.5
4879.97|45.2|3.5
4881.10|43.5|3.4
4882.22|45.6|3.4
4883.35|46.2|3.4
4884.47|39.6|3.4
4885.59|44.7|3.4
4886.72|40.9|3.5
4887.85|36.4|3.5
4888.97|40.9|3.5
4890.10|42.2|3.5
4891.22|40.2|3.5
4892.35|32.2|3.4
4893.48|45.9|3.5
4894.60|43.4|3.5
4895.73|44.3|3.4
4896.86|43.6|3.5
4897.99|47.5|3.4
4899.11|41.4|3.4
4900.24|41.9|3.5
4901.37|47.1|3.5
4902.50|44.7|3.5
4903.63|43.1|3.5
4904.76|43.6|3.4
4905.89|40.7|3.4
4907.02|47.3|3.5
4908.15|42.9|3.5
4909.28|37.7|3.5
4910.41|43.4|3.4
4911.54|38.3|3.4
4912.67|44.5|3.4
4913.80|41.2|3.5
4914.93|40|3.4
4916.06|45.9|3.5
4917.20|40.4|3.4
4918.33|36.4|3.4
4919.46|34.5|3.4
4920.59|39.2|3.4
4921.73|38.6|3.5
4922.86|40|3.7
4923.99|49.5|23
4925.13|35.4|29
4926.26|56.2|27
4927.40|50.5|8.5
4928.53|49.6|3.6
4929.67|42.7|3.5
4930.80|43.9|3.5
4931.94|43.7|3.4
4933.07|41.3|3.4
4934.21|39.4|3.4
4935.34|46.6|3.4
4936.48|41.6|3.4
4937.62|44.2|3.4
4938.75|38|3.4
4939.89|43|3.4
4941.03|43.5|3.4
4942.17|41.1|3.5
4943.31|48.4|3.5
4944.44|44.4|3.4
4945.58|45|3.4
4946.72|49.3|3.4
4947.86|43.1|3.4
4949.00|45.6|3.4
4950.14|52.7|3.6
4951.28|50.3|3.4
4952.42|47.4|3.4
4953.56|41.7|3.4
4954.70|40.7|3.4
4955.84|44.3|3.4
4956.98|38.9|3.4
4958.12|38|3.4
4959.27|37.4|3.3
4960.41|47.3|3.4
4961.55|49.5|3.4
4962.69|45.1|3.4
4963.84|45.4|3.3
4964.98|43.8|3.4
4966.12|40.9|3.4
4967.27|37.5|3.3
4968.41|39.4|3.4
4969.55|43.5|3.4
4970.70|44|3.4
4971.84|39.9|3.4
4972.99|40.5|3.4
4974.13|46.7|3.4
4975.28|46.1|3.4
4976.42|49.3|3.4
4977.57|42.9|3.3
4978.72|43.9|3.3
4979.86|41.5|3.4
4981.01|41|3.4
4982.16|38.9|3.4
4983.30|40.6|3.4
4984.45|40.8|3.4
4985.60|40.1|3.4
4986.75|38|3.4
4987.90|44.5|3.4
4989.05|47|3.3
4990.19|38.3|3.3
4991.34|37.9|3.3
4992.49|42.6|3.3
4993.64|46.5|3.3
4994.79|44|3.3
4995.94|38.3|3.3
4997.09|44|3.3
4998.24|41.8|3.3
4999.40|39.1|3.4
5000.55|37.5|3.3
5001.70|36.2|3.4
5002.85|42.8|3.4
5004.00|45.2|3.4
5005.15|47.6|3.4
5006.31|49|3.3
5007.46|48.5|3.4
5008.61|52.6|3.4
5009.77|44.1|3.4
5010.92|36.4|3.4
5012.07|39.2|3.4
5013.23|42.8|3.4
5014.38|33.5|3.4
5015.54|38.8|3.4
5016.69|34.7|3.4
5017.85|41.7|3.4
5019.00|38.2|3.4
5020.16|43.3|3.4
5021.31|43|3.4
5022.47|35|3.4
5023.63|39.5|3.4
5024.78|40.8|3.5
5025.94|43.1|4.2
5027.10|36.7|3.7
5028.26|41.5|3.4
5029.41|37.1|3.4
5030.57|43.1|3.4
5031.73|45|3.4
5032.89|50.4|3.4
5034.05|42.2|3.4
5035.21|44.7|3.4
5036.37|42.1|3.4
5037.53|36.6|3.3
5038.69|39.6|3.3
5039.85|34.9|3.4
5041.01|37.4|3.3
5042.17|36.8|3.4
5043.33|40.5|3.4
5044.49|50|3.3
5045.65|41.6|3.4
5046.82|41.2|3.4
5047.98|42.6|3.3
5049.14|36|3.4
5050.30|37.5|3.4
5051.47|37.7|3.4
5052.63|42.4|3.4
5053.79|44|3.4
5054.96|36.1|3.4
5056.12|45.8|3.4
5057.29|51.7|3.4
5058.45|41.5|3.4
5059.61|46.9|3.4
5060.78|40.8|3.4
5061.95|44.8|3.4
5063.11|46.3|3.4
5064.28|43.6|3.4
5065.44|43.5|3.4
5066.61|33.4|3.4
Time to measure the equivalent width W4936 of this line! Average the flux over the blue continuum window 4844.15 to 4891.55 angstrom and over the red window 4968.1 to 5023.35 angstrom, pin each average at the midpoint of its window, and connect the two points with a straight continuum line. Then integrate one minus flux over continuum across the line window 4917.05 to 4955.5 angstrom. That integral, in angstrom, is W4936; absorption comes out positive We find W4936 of -3.3 angstrom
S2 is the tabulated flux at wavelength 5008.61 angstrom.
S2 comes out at 52.6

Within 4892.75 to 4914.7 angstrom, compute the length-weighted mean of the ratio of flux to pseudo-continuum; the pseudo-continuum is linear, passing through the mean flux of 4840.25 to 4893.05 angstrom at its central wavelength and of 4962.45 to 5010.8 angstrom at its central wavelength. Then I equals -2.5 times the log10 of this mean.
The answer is -0.09 mag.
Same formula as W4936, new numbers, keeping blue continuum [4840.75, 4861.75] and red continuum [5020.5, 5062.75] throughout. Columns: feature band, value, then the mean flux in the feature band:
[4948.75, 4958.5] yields -1.1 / 44.5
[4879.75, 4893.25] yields -0.9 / 41.5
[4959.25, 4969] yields -0.7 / 43.3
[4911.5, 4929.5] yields -1.4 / 42.6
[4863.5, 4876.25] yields 0.8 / 36.3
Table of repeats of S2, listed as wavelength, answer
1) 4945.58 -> 45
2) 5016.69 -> 34.7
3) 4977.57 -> 42.9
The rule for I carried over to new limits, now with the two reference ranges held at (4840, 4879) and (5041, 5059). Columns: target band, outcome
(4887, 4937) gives -0.107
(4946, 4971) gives -0.114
